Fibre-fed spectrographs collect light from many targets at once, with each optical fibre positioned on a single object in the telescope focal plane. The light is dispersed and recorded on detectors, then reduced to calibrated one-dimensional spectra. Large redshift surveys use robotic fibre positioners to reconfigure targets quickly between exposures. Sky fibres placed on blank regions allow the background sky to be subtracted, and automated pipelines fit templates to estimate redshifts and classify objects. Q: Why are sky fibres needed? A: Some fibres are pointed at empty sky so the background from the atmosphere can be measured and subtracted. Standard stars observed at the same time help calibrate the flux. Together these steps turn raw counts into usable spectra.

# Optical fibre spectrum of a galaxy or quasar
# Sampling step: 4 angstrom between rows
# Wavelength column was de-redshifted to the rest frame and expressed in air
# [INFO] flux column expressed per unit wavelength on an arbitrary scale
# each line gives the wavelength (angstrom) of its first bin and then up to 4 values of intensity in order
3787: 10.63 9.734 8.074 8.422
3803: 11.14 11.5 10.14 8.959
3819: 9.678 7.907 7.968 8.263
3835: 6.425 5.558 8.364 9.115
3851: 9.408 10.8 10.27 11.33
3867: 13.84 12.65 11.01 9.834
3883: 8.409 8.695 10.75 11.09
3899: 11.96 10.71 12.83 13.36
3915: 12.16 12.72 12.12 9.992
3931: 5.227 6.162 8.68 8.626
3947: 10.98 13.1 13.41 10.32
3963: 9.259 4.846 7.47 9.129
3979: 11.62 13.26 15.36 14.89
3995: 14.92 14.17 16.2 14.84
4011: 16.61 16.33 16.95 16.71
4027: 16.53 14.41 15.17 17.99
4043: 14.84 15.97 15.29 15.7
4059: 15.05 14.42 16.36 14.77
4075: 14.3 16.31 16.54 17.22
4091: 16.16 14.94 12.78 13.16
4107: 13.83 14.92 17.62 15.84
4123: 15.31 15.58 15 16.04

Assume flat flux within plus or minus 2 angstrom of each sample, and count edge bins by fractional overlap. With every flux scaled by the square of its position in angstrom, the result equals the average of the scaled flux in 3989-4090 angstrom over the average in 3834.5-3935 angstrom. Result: 1.64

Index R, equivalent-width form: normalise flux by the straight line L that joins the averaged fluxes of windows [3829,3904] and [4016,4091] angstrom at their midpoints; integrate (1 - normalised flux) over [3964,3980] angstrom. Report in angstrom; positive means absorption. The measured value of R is 6.2 angstrom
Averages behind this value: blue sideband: 9.91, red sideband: 15.8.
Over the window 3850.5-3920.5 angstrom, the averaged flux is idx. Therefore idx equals 11.2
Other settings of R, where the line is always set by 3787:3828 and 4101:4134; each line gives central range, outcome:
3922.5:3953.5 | 6.7 angstrom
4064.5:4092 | -2.8 angstrom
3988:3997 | -1.5 angstrom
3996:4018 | -4.2 angstrom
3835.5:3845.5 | 3.1 angstrom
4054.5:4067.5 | -1.0 angstrom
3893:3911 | -1.0 angstrom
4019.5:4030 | -2.3 angstrom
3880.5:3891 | 1.8 angstrom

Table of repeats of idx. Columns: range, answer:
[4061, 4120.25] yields 15.3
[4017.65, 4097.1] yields 15.8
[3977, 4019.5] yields 14.9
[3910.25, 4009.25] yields 11.3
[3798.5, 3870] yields 9.46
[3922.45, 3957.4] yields 9.72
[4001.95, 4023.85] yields 16.3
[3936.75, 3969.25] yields 9.86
